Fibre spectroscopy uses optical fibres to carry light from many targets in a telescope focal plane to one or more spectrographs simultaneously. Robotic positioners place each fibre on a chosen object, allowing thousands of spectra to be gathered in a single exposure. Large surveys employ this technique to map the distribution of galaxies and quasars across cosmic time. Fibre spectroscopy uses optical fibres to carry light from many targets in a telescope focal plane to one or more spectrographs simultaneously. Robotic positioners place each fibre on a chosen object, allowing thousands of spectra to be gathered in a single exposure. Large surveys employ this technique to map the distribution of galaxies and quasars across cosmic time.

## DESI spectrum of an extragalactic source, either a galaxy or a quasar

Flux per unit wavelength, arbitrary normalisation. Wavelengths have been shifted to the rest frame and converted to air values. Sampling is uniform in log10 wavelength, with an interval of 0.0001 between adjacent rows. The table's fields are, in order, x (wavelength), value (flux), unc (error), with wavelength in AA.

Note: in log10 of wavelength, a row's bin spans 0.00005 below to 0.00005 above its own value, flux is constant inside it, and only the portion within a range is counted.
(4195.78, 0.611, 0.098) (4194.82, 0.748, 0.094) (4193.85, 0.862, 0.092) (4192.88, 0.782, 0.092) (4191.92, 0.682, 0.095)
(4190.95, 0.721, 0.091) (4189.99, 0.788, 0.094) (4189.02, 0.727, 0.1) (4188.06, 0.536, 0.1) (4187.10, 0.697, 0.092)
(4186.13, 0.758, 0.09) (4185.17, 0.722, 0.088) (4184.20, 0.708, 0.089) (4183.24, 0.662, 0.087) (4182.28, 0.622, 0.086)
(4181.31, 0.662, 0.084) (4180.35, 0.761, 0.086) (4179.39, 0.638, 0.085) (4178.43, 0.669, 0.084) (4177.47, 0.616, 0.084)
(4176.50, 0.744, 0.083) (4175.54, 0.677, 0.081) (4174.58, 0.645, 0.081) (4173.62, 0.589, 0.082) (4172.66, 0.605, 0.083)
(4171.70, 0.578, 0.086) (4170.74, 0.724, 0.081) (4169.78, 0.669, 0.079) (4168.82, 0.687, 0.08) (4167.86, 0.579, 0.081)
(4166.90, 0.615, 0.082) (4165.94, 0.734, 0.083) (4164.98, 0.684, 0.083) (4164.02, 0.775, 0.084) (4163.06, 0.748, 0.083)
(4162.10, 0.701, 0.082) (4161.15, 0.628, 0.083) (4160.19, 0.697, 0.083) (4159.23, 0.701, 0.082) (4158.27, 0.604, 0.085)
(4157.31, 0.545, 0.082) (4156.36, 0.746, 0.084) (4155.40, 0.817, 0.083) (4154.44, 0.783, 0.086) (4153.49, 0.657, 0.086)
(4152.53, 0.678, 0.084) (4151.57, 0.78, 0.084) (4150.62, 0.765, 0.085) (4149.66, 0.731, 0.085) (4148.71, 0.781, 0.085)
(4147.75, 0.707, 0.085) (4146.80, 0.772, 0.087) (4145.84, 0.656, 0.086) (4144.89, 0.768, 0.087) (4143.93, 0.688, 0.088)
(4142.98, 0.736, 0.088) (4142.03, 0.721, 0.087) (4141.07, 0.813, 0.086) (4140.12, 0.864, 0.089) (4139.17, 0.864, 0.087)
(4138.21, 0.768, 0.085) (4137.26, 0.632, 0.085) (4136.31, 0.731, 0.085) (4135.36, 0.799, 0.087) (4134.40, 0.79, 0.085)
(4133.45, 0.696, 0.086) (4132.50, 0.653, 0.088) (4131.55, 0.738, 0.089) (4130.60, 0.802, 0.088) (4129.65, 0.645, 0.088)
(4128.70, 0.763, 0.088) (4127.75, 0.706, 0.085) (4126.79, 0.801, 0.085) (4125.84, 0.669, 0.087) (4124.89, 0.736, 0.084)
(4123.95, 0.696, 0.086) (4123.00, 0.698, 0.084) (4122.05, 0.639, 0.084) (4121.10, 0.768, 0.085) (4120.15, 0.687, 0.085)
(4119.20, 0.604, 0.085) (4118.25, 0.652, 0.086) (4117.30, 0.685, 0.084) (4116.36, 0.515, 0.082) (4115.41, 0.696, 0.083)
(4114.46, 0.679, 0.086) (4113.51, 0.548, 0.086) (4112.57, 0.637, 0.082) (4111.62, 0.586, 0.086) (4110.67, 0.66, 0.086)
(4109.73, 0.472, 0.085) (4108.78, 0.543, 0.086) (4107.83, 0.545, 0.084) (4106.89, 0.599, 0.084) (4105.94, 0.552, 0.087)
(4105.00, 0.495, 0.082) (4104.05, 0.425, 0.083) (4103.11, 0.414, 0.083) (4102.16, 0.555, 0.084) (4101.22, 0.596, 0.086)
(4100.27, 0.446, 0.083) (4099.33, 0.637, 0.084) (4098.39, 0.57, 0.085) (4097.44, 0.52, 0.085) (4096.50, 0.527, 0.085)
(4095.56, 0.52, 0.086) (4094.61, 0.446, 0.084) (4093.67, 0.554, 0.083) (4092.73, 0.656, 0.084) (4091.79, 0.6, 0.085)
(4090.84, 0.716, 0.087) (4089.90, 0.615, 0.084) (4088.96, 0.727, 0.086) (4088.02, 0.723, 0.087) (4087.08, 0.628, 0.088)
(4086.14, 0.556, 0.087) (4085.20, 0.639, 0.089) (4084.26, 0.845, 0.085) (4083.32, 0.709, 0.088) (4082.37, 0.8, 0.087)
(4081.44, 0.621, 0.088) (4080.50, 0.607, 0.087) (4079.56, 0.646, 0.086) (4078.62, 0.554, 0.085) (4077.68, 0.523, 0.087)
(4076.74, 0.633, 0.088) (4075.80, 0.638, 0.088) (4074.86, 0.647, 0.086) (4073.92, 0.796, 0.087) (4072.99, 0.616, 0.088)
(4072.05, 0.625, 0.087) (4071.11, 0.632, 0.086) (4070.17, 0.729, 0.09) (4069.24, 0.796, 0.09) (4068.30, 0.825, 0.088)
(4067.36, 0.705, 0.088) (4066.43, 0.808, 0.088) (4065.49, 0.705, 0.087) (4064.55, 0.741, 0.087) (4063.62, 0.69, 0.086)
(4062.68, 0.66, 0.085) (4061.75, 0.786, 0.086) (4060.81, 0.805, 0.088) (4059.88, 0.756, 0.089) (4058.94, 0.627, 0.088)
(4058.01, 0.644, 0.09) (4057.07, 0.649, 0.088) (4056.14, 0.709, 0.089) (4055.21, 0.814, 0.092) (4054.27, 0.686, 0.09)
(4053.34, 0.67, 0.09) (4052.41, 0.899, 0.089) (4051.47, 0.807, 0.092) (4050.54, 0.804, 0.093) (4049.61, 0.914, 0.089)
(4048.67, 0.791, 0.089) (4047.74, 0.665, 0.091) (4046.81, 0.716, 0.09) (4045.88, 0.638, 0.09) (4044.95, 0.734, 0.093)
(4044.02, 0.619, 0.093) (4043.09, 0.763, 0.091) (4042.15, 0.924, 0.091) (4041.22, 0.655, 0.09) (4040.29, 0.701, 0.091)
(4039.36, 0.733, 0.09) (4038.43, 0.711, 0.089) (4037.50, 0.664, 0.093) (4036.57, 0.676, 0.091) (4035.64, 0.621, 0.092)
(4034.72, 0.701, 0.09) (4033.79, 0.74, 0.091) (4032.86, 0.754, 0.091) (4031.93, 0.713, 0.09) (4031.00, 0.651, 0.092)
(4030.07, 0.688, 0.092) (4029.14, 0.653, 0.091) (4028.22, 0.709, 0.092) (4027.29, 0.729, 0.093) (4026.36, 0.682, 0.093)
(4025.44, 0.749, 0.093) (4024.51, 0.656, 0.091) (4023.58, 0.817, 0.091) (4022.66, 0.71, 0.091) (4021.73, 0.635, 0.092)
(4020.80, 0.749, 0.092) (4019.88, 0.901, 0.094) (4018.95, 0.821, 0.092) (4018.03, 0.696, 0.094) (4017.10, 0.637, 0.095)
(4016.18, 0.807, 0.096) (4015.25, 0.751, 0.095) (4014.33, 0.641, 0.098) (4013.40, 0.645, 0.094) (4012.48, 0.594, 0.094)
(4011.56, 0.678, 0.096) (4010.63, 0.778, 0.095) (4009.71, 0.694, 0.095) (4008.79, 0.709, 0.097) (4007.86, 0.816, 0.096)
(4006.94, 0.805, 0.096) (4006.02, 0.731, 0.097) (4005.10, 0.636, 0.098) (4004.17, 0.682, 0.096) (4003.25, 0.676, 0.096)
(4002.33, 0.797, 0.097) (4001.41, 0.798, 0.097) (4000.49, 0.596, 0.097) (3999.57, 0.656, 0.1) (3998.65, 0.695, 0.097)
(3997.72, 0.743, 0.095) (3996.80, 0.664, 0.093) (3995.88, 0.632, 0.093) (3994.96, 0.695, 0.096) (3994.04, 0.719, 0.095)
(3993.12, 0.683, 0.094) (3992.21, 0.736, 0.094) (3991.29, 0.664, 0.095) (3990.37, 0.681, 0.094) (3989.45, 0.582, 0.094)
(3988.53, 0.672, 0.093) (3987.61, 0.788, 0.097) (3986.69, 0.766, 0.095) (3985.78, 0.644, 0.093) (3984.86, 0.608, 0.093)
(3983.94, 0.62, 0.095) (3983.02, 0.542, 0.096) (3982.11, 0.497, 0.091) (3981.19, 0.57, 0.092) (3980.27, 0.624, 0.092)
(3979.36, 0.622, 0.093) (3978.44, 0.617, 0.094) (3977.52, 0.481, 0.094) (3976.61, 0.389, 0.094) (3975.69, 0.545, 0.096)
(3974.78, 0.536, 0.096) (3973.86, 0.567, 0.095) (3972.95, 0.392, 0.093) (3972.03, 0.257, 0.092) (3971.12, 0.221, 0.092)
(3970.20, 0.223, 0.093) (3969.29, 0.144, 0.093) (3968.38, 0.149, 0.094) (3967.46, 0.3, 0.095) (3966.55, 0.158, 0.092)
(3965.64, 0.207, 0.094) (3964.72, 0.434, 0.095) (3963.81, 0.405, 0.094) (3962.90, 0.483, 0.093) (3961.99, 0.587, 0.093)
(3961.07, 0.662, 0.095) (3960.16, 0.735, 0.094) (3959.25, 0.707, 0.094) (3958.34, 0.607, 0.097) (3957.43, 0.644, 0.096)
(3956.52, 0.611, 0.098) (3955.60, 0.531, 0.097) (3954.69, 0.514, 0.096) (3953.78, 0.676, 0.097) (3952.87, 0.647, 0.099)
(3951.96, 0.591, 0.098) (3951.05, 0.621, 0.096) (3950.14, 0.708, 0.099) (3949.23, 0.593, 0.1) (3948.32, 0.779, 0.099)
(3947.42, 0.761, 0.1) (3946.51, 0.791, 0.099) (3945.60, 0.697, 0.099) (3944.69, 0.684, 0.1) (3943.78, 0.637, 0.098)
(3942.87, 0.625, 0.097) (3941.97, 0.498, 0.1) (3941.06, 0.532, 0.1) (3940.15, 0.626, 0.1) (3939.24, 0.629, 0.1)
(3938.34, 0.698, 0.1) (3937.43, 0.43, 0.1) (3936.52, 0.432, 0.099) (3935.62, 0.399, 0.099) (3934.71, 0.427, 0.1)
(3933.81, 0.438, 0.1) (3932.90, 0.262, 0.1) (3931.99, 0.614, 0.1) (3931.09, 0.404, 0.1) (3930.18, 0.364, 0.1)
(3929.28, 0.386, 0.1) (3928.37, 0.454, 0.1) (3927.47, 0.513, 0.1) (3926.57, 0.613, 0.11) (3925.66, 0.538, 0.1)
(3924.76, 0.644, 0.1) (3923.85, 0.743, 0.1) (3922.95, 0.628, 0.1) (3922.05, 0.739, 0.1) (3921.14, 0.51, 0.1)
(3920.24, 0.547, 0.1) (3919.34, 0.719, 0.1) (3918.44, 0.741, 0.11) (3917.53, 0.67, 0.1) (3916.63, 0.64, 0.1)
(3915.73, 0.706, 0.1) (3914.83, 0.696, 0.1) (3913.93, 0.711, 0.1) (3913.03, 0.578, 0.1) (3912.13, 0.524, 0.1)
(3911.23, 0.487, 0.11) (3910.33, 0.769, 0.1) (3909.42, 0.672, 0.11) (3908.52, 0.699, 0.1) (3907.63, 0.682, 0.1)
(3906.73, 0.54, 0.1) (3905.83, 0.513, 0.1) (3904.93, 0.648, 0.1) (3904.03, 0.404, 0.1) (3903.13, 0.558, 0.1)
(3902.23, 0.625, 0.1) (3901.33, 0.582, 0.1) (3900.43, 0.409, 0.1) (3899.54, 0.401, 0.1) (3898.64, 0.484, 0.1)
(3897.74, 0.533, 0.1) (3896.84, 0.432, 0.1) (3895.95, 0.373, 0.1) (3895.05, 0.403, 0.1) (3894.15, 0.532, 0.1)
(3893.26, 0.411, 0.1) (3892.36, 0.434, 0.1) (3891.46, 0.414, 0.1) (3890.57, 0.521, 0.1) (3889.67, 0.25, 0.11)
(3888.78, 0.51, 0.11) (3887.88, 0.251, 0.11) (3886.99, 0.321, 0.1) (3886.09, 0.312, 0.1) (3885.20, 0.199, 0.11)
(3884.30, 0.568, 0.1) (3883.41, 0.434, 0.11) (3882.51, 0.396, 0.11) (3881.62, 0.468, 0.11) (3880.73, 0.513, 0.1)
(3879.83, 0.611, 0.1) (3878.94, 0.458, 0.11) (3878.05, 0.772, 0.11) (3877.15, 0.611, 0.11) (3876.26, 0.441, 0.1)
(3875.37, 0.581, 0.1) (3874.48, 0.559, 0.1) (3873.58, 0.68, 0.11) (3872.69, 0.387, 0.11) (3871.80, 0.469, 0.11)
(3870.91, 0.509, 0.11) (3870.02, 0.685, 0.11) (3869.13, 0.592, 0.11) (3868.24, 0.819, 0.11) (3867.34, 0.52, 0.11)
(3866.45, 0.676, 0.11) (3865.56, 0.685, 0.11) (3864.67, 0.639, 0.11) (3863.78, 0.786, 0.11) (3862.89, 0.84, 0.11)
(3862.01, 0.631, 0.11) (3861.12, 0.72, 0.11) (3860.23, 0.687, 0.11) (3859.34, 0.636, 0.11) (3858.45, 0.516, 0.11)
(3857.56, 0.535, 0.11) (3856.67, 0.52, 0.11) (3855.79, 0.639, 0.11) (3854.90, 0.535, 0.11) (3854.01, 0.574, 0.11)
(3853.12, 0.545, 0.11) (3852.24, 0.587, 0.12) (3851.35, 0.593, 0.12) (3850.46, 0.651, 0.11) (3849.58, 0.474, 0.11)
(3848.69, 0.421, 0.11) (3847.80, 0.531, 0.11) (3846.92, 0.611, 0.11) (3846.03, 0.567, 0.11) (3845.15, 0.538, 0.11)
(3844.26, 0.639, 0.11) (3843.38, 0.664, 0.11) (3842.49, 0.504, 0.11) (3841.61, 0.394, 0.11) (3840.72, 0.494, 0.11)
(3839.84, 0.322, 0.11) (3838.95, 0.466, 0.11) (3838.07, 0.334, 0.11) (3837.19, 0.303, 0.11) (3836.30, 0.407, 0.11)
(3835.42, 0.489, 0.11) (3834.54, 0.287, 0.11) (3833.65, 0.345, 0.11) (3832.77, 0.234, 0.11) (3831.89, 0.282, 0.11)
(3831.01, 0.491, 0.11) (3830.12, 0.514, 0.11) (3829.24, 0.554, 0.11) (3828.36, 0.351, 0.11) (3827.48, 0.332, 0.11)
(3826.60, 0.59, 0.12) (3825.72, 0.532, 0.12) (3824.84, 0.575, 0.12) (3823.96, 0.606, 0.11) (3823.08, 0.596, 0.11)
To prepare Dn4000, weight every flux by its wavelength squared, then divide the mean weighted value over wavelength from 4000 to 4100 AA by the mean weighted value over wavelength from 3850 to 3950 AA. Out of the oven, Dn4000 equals 1.34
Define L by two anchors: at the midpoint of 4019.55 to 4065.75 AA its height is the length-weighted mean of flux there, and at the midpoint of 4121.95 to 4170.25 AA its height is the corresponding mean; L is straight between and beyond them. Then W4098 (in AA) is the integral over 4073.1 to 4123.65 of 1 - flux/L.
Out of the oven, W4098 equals 7.8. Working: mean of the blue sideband 0.724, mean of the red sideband 0.719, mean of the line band 0.611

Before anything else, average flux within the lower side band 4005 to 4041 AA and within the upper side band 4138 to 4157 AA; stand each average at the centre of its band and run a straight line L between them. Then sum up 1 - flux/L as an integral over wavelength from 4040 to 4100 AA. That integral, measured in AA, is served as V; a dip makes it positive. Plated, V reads 3.4 AA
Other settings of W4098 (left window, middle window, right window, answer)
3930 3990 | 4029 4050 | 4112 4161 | -3.4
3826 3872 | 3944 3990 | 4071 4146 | 3.3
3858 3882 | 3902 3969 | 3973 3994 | 4.5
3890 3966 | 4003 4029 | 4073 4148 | -4.7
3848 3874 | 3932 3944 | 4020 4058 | 2.6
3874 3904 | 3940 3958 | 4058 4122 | -4.3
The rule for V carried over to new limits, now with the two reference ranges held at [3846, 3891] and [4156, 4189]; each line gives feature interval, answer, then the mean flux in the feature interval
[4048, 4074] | -4.67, 0.737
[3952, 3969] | 2.42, 0.502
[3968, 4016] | -0.96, 0.611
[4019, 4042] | -3.76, 0.713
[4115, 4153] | -3.97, 0.723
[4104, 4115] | 1.31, 0.568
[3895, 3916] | 0.11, 0.561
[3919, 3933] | 0.58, 0.548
